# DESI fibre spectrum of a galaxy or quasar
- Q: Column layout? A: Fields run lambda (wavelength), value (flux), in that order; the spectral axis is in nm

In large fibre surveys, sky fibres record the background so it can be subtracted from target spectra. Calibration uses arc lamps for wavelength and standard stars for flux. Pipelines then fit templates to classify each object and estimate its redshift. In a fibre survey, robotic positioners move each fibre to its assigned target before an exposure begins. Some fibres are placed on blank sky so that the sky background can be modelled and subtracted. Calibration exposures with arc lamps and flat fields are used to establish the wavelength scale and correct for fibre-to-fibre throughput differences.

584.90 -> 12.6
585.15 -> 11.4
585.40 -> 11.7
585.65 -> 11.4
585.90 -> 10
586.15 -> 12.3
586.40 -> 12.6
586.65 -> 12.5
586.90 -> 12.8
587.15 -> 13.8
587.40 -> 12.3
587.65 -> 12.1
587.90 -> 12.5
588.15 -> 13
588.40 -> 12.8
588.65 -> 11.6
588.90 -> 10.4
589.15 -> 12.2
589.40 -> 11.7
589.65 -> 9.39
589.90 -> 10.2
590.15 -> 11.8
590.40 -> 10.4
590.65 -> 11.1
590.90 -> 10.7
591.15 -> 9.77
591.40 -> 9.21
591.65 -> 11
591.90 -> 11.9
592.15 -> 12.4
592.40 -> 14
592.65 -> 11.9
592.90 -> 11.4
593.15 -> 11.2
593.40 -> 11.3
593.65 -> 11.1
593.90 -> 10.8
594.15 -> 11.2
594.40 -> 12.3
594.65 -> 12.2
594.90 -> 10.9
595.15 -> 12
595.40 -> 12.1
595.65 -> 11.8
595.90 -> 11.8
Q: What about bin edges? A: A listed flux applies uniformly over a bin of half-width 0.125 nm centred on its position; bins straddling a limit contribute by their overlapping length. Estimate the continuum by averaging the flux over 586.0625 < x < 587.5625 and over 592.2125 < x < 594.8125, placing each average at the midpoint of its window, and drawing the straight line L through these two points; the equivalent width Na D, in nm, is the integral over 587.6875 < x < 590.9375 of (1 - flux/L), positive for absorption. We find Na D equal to 0.25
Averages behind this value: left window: 12.7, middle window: 11.4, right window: 11.7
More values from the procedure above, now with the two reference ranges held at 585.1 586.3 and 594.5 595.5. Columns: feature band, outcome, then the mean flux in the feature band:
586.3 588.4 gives -0.229 nm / 12.7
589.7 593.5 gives 0.154 nm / 11.2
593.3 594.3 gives 0.053 nm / 11.1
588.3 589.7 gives 0.013 nm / 11.4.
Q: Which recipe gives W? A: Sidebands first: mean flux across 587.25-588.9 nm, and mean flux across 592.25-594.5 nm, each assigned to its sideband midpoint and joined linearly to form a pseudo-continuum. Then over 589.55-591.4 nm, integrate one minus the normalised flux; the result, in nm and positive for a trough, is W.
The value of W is 0.25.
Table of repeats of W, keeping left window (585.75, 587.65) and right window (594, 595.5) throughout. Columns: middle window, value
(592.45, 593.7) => 0.034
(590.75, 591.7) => 0.148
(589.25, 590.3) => 0.113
